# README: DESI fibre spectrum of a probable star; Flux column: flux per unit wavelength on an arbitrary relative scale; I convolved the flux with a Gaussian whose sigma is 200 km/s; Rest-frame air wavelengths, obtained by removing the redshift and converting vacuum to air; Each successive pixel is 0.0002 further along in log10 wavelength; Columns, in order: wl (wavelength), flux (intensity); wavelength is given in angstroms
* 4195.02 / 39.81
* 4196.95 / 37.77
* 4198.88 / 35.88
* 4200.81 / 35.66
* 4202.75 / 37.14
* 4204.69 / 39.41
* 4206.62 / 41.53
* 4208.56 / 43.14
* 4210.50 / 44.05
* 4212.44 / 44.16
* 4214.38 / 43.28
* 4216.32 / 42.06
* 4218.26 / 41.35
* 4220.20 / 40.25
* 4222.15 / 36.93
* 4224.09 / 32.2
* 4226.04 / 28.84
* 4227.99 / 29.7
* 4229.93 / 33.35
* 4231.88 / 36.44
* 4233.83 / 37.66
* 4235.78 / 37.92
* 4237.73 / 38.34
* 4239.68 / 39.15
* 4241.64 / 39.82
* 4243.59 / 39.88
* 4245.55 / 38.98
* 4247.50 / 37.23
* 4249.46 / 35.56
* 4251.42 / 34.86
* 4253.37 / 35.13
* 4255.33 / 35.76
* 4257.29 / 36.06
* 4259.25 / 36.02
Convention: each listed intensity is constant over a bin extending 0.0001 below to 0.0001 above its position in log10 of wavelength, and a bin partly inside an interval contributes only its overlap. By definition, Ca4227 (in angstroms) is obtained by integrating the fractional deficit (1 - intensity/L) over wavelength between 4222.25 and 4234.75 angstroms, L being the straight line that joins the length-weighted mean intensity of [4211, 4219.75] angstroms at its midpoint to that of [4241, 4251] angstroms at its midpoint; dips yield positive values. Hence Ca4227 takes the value 2.3 angstroms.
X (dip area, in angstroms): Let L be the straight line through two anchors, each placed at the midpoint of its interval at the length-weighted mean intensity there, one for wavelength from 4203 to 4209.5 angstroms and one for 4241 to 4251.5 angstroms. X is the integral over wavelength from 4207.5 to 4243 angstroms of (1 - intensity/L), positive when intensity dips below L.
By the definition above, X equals 1.1 angstroms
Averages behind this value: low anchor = 40.9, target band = 38.3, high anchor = 37.9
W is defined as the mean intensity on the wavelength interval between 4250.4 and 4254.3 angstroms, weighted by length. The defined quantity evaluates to 35.1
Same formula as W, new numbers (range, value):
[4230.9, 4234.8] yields 37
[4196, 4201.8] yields 36.4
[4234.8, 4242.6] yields 38.8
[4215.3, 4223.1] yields 40.2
